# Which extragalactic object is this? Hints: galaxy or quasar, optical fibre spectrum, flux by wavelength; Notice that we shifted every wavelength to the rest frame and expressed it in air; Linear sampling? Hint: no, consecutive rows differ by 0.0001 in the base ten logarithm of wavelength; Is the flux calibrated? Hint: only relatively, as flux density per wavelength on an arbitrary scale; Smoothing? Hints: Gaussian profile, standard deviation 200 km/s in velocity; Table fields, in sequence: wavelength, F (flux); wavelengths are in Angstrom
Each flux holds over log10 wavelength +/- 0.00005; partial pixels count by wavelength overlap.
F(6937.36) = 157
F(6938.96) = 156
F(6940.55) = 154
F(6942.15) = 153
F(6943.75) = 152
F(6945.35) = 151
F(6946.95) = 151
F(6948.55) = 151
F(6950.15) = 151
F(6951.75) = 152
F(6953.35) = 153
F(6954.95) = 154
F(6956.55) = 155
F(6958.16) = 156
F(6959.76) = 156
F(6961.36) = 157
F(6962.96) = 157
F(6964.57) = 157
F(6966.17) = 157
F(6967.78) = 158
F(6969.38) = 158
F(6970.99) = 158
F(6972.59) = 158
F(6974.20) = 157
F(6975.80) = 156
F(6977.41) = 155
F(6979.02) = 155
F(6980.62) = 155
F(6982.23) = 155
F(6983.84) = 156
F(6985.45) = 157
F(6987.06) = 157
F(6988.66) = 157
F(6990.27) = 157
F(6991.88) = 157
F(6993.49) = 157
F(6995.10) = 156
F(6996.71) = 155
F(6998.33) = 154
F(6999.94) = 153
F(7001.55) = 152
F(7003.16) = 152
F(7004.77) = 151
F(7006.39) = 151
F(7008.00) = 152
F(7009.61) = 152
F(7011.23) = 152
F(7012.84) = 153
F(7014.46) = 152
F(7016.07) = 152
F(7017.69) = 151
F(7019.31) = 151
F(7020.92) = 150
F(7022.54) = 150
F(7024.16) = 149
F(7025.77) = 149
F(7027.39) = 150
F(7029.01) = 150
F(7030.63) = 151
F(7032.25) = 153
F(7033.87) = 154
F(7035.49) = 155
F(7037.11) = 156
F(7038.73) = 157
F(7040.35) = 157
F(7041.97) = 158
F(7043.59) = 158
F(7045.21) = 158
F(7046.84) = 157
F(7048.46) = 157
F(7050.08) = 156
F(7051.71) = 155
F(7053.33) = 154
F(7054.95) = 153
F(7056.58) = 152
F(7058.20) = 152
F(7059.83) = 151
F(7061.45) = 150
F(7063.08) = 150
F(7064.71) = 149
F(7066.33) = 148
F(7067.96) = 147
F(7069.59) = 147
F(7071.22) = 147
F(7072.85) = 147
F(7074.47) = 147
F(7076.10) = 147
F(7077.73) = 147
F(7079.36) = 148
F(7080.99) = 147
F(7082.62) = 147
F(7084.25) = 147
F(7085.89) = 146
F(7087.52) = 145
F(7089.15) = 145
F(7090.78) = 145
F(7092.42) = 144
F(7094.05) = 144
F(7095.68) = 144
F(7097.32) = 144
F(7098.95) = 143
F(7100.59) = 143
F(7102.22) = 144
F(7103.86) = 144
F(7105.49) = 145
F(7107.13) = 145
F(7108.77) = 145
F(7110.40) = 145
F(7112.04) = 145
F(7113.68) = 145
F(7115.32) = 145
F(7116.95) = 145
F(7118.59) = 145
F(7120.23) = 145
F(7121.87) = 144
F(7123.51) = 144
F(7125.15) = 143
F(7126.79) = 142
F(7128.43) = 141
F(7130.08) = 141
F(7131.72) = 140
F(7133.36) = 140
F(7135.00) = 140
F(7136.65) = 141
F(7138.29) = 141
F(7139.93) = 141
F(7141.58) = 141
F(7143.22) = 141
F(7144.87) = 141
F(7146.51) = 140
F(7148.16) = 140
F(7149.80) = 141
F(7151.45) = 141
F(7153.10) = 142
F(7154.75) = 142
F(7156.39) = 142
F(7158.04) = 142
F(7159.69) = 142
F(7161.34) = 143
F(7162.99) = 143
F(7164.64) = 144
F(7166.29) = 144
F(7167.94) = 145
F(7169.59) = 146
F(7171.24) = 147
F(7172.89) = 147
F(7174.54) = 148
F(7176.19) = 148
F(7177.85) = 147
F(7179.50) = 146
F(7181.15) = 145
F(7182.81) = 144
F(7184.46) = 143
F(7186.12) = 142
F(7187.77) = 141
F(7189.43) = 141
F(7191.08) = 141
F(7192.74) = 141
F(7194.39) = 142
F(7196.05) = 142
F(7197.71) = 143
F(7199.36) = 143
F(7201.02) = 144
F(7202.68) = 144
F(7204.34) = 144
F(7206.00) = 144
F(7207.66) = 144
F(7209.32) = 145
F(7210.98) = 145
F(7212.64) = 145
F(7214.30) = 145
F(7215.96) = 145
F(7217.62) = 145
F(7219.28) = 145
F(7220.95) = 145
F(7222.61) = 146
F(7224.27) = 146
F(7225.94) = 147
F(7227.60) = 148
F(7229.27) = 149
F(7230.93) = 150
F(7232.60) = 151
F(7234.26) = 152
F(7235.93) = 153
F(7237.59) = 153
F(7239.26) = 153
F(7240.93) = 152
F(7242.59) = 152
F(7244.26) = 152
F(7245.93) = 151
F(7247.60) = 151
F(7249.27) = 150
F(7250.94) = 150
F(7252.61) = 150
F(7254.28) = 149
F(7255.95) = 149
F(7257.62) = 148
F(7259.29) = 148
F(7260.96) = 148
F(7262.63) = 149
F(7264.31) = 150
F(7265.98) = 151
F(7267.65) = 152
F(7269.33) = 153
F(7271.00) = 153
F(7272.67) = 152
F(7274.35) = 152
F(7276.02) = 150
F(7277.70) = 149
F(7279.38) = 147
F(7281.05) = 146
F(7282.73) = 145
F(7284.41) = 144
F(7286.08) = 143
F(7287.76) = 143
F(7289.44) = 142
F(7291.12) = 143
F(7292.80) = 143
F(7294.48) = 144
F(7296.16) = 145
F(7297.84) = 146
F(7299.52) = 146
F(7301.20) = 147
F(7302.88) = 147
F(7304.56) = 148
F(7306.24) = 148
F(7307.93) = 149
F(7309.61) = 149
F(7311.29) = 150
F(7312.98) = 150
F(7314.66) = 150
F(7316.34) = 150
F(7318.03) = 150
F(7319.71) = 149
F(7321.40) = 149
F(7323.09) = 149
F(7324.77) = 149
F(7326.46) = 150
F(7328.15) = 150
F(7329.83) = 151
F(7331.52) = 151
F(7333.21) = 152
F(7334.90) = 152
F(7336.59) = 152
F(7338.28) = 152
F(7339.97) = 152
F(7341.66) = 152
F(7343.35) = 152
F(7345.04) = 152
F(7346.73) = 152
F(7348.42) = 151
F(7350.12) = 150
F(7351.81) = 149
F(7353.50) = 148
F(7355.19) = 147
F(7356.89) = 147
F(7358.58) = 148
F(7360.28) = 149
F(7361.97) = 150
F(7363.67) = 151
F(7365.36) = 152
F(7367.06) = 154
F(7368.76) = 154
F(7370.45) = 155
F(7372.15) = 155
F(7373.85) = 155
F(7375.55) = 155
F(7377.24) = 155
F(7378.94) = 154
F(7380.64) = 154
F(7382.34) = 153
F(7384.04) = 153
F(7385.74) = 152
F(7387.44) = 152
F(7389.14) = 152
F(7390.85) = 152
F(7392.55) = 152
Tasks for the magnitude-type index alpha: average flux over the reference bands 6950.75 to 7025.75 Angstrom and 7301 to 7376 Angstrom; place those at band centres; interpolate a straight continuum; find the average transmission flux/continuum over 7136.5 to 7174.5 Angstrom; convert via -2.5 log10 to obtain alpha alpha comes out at 0.07 mag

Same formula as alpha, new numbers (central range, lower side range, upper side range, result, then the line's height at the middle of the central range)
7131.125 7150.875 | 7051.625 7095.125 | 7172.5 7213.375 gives 0.04 mag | 146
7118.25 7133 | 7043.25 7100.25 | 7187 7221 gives 0.03 mag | 147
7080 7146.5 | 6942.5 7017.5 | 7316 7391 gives 0.07 mag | 153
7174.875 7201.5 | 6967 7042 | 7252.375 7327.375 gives 0.05 mag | 150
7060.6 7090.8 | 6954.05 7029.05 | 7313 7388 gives 0.05 mag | 154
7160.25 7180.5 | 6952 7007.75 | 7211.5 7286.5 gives 0.04 mag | 151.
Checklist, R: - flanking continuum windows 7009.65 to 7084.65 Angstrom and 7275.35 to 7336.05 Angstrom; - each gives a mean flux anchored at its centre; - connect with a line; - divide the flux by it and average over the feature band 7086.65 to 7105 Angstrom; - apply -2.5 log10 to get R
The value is 0.05 mag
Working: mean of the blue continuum 152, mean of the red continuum 148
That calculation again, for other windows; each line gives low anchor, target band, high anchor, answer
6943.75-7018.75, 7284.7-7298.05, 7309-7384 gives 0.060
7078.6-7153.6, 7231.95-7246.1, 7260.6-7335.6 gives -0.040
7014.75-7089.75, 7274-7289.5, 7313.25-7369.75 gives 0.033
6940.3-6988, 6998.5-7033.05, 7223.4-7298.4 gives 0.019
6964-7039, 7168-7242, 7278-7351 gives 0.033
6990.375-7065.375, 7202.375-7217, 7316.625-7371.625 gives 0.052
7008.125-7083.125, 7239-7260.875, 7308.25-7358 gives 0.003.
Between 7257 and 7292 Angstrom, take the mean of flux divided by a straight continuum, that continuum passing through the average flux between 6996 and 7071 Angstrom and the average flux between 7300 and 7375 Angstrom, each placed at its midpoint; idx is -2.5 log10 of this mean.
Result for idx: 0.02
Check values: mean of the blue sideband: 152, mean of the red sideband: 150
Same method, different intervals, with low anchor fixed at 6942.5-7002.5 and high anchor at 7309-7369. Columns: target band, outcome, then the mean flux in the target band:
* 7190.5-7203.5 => 0.07 mag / 143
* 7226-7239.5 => 0.01 mag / 151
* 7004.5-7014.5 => 0.02 mag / 152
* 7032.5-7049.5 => -0.02 mag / 157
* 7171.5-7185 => 0.05 mag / 146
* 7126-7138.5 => 0.09 mag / 141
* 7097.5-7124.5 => 0.06 mag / 145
